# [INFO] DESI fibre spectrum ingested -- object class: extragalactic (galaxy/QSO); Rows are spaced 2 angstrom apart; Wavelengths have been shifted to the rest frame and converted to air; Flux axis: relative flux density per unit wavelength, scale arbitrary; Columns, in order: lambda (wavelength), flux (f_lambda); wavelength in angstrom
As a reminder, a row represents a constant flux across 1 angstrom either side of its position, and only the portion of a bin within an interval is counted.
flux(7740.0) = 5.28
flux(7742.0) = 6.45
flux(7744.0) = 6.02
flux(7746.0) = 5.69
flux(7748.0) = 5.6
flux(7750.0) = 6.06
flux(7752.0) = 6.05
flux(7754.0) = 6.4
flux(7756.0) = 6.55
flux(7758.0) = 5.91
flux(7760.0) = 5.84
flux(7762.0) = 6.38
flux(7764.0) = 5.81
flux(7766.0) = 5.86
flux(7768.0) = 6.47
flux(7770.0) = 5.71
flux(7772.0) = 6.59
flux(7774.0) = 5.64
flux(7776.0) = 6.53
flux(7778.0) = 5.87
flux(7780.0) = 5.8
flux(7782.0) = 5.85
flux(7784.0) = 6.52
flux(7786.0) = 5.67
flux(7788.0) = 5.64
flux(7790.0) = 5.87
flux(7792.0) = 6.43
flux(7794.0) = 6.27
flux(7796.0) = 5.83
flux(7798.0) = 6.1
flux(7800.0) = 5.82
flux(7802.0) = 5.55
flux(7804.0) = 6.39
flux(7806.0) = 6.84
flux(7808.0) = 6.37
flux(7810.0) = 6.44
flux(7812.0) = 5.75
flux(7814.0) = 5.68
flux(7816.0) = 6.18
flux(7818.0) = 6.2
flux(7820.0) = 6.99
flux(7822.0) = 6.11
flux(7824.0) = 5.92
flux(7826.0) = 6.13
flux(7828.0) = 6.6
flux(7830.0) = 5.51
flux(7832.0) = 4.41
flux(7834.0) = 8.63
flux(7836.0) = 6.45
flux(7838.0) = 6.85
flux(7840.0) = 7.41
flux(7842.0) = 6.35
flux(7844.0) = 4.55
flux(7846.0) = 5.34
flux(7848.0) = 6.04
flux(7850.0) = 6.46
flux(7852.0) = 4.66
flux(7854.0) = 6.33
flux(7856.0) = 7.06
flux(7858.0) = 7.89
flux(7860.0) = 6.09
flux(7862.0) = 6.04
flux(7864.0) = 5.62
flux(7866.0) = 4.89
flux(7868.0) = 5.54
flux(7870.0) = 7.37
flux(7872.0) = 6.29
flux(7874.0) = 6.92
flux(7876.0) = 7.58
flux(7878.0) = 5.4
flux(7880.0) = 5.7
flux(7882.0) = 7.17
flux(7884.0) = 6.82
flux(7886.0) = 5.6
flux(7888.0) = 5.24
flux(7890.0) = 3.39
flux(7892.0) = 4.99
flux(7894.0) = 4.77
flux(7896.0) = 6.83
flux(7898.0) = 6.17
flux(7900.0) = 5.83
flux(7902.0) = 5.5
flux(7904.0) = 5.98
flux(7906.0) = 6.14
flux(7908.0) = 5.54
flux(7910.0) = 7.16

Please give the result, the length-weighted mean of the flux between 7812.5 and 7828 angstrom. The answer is 6.19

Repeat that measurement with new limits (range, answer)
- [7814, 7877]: 6.26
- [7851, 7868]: 6.04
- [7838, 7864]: 6.19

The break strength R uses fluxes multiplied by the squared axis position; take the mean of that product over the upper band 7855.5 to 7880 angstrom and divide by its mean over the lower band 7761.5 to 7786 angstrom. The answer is 1.07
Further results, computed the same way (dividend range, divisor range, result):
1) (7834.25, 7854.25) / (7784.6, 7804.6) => 1.04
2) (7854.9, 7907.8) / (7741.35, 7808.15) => 1.02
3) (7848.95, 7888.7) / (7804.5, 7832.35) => 1.03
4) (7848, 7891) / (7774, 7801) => 1.04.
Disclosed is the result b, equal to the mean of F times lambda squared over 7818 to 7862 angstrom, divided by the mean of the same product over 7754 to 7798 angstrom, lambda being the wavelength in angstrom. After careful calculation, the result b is 1.1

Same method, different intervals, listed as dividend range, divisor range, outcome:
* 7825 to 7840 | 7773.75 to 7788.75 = 1.09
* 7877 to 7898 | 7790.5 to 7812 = 0.93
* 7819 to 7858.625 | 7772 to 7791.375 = 1.06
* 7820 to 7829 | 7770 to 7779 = 1.04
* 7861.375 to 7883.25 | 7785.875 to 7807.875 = 1.05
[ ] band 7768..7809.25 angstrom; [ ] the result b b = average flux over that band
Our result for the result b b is 6.08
